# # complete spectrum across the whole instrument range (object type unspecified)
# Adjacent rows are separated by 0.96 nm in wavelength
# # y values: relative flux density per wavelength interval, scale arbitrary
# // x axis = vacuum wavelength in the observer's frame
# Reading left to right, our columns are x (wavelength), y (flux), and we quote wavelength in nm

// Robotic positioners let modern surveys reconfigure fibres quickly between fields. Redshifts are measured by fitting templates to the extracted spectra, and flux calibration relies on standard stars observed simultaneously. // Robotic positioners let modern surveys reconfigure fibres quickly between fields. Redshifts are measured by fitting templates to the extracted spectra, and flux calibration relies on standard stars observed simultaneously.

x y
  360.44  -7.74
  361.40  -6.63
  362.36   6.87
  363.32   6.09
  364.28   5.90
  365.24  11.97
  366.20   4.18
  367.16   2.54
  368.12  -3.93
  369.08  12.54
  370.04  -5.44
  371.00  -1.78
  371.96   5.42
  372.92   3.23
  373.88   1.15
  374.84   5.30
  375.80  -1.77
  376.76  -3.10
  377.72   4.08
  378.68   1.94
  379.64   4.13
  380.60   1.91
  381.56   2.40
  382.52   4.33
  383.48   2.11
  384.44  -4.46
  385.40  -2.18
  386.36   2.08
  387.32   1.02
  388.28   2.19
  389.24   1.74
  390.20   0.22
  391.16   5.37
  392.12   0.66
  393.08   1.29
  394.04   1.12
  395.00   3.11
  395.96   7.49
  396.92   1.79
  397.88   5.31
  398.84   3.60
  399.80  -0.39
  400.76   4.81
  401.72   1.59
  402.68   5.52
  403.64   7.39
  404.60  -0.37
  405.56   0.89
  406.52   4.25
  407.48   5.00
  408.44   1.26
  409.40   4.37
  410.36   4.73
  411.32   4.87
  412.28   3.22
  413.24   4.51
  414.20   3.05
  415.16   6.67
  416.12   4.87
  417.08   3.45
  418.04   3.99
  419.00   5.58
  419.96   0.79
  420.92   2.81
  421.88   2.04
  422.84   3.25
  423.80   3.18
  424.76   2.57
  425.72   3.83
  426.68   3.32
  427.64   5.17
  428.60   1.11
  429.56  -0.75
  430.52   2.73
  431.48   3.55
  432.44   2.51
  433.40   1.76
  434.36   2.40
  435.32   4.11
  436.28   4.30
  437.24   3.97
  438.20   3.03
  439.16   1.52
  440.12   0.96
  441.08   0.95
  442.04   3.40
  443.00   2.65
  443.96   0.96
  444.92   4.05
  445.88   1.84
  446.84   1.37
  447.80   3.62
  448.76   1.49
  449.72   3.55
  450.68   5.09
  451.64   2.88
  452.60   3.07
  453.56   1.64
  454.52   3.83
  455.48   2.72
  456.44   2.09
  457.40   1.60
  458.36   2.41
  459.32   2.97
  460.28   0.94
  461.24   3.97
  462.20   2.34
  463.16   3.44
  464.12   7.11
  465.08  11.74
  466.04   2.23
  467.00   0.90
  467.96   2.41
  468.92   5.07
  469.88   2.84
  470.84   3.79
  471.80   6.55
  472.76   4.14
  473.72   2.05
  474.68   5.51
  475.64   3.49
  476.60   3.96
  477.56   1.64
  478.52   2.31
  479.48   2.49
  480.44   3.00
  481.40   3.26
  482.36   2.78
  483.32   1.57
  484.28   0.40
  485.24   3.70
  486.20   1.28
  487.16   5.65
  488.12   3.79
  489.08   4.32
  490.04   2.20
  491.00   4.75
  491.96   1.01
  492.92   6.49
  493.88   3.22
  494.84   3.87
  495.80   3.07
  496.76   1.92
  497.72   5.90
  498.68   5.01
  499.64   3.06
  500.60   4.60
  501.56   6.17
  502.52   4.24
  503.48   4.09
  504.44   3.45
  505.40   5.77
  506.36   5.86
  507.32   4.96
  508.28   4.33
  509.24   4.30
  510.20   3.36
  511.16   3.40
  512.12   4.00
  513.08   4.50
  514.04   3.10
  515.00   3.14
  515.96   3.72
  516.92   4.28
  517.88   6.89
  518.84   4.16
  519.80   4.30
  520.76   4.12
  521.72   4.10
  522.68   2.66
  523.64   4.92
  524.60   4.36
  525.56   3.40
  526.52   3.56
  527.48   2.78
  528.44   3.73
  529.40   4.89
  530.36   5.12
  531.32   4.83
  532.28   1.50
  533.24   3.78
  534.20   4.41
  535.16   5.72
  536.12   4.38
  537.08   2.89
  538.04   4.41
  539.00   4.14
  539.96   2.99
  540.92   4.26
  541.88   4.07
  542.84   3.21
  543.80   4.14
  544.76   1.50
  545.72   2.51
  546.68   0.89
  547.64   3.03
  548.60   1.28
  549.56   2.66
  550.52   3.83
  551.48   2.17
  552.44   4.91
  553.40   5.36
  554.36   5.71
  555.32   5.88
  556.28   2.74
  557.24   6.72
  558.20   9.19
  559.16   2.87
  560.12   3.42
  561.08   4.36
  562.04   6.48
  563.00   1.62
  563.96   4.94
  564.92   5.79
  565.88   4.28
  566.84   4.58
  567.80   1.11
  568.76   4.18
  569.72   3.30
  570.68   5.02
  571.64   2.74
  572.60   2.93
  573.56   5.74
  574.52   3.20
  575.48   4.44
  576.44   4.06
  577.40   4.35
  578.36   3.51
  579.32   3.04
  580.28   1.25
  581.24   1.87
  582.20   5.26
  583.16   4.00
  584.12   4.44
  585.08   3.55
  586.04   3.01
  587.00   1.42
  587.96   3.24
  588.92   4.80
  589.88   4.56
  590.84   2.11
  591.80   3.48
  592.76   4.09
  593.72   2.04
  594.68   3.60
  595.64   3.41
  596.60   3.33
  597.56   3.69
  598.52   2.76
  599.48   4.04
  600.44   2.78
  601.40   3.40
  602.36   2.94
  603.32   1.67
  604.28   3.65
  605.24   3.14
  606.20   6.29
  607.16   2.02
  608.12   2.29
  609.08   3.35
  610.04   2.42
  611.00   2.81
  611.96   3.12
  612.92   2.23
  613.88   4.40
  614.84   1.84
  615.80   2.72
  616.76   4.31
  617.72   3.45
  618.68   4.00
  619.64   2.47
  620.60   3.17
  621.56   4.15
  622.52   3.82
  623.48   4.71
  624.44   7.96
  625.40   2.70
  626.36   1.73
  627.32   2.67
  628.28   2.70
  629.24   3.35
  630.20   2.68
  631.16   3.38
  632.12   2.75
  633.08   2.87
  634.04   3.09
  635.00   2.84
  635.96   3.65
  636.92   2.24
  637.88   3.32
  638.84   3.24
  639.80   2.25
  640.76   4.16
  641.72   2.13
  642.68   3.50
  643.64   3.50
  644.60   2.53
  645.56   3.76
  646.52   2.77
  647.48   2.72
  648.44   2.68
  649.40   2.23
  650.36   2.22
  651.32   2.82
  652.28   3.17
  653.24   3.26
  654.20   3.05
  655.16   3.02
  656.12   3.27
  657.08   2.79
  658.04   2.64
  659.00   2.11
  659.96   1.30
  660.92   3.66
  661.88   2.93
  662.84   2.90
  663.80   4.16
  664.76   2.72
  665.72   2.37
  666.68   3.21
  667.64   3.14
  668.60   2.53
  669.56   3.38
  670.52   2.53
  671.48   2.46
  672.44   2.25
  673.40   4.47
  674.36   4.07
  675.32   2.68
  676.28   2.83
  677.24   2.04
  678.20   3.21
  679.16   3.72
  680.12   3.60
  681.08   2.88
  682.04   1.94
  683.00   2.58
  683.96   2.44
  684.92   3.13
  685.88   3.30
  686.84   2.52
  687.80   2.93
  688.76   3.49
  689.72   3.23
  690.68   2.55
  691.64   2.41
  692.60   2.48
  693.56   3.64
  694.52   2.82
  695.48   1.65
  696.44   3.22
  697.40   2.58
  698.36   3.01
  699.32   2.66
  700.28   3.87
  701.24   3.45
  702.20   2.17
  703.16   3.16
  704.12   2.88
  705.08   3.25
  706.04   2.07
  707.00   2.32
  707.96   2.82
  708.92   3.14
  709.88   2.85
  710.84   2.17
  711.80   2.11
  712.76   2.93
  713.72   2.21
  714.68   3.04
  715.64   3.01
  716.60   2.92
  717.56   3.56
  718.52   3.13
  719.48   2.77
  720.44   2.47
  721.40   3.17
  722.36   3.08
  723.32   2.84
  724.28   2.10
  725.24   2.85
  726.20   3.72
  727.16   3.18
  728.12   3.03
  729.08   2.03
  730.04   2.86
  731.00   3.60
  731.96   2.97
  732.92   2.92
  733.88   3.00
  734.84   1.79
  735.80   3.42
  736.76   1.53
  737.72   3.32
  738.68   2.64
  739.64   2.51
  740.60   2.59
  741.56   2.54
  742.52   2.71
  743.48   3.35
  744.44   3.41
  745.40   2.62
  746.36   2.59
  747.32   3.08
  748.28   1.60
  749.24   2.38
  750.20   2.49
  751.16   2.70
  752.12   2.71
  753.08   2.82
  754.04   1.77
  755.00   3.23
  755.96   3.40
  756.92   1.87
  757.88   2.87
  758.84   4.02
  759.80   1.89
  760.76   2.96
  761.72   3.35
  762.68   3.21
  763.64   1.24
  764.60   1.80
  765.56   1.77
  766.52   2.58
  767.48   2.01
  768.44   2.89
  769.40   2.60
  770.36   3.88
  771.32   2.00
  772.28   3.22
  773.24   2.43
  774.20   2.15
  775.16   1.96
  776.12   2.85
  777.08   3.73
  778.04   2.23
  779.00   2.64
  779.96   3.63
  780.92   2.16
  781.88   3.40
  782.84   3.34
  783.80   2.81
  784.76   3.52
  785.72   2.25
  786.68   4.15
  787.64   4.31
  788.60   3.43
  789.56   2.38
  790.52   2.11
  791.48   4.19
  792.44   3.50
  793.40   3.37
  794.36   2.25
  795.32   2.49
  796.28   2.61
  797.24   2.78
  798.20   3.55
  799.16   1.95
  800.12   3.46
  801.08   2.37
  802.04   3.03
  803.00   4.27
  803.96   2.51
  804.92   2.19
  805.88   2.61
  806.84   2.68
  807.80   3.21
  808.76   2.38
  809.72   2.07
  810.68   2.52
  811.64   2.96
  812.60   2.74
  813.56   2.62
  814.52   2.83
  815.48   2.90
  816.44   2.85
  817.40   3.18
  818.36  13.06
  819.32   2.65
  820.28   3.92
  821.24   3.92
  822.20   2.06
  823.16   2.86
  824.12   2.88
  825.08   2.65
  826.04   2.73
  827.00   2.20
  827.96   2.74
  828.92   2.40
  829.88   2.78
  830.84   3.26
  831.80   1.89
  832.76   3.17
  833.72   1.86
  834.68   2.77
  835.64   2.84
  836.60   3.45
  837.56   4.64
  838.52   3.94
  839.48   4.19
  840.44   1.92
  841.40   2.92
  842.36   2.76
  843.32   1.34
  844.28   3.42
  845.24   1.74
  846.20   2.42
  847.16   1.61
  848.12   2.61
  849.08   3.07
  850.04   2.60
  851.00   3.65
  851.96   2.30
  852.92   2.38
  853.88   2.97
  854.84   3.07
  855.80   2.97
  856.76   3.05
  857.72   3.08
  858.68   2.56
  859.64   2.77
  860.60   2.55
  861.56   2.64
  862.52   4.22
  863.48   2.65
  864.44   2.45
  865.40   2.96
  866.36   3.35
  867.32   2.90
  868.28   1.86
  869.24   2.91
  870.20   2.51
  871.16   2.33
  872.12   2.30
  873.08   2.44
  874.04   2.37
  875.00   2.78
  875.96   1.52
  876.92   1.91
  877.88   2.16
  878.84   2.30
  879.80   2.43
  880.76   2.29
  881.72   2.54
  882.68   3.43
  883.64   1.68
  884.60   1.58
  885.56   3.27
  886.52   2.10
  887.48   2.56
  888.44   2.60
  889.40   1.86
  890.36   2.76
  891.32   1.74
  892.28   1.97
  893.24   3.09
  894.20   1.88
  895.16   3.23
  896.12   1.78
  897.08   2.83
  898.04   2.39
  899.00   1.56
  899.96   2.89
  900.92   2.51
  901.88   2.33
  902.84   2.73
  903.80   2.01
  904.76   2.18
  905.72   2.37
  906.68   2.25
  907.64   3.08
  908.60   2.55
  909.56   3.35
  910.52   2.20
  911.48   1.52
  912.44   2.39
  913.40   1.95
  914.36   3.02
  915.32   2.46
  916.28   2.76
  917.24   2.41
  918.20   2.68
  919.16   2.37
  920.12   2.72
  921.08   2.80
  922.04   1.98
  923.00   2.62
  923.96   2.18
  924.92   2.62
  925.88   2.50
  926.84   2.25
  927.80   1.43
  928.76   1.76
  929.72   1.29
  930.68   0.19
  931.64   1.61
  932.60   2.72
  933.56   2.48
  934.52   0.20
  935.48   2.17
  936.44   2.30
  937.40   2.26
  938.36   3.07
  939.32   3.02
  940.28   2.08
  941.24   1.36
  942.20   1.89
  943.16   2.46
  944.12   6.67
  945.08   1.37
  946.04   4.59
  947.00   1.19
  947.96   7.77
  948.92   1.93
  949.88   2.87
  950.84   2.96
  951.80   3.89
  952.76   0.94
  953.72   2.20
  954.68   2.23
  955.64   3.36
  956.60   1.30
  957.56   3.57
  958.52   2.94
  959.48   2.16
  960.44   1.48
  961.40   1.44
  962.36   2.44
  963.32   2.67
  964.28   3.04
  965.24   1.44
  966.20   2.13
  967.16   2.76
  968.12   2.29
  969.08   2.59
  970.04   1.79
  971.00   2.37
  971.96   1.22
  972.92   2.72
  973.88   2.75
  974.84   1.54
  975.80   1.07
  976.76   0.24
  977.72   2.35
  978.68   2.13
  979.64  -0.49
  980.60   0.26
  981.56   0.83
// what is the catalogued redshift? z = 0.25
